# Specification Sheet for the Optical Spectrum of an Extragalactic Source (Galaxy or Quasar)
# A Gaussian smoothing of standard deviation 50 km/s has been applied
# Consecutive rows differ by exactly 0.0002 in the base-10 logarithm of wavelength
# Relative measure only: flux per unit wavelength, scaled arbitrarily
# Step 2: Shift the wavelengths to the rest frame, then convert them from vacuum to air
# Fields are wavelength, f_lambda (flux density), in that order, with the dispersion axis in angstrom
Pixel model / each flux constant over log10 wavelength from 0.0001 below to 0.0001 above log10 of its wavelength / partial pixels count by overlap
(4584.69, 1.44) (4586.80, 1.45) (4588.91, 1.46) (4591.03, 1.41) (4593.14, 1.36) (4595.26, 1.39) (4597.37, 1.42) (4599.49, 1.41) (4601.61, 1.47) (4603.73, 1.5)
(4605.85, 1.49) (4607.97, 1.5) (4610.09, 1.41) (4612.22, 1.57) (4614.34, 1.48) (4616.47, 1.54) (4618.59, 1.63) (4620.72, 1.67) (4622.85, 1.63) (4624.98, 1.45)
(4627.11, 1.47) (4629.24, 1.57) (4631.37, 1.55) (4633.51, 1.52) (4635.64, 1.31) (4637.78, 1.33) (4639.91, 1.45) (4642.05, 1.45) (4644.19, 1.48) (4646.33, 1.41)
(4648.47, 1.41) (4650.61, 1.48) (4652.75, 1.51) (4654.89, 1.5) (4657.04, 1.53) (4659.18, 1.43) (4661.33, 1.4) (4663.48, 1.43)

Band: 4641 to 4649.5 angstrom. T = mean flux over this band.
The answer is 1.44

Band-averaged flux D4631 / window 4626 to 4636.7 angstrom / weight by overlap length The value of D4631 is 1.48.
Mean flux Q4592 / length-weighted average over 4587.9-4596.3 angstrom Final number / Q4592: 1.4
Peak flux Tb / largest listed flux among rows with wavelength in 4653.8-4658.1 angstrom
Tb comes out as 1.53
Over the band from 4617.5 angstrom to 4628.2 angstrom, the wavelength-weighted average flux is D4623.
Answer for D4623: 1.57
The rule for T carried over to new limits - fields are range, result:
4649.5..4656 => 1.5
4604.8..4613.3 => 1.49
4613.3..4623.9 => 1.59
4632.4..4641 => 1.4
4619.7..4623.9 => 1.65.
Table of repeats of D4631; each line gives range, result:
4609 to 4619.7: 1.53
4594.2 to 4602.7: 1.42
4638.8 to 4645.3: 1.46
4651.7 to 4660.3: 1.49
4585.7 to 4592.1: 1.44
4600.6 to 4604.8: 1.49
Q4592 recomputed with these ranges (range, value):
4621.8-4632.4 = 1.53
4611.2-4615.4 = 1.53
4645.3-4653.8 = 1.45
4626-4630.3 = 1.52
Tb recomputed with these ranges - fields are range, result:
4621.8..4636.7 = 1.63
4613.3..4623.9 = 1.67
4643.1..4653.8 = 1.51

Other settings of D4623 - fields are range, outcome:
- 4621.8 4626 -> 1.54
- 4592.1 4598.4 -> 1.39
